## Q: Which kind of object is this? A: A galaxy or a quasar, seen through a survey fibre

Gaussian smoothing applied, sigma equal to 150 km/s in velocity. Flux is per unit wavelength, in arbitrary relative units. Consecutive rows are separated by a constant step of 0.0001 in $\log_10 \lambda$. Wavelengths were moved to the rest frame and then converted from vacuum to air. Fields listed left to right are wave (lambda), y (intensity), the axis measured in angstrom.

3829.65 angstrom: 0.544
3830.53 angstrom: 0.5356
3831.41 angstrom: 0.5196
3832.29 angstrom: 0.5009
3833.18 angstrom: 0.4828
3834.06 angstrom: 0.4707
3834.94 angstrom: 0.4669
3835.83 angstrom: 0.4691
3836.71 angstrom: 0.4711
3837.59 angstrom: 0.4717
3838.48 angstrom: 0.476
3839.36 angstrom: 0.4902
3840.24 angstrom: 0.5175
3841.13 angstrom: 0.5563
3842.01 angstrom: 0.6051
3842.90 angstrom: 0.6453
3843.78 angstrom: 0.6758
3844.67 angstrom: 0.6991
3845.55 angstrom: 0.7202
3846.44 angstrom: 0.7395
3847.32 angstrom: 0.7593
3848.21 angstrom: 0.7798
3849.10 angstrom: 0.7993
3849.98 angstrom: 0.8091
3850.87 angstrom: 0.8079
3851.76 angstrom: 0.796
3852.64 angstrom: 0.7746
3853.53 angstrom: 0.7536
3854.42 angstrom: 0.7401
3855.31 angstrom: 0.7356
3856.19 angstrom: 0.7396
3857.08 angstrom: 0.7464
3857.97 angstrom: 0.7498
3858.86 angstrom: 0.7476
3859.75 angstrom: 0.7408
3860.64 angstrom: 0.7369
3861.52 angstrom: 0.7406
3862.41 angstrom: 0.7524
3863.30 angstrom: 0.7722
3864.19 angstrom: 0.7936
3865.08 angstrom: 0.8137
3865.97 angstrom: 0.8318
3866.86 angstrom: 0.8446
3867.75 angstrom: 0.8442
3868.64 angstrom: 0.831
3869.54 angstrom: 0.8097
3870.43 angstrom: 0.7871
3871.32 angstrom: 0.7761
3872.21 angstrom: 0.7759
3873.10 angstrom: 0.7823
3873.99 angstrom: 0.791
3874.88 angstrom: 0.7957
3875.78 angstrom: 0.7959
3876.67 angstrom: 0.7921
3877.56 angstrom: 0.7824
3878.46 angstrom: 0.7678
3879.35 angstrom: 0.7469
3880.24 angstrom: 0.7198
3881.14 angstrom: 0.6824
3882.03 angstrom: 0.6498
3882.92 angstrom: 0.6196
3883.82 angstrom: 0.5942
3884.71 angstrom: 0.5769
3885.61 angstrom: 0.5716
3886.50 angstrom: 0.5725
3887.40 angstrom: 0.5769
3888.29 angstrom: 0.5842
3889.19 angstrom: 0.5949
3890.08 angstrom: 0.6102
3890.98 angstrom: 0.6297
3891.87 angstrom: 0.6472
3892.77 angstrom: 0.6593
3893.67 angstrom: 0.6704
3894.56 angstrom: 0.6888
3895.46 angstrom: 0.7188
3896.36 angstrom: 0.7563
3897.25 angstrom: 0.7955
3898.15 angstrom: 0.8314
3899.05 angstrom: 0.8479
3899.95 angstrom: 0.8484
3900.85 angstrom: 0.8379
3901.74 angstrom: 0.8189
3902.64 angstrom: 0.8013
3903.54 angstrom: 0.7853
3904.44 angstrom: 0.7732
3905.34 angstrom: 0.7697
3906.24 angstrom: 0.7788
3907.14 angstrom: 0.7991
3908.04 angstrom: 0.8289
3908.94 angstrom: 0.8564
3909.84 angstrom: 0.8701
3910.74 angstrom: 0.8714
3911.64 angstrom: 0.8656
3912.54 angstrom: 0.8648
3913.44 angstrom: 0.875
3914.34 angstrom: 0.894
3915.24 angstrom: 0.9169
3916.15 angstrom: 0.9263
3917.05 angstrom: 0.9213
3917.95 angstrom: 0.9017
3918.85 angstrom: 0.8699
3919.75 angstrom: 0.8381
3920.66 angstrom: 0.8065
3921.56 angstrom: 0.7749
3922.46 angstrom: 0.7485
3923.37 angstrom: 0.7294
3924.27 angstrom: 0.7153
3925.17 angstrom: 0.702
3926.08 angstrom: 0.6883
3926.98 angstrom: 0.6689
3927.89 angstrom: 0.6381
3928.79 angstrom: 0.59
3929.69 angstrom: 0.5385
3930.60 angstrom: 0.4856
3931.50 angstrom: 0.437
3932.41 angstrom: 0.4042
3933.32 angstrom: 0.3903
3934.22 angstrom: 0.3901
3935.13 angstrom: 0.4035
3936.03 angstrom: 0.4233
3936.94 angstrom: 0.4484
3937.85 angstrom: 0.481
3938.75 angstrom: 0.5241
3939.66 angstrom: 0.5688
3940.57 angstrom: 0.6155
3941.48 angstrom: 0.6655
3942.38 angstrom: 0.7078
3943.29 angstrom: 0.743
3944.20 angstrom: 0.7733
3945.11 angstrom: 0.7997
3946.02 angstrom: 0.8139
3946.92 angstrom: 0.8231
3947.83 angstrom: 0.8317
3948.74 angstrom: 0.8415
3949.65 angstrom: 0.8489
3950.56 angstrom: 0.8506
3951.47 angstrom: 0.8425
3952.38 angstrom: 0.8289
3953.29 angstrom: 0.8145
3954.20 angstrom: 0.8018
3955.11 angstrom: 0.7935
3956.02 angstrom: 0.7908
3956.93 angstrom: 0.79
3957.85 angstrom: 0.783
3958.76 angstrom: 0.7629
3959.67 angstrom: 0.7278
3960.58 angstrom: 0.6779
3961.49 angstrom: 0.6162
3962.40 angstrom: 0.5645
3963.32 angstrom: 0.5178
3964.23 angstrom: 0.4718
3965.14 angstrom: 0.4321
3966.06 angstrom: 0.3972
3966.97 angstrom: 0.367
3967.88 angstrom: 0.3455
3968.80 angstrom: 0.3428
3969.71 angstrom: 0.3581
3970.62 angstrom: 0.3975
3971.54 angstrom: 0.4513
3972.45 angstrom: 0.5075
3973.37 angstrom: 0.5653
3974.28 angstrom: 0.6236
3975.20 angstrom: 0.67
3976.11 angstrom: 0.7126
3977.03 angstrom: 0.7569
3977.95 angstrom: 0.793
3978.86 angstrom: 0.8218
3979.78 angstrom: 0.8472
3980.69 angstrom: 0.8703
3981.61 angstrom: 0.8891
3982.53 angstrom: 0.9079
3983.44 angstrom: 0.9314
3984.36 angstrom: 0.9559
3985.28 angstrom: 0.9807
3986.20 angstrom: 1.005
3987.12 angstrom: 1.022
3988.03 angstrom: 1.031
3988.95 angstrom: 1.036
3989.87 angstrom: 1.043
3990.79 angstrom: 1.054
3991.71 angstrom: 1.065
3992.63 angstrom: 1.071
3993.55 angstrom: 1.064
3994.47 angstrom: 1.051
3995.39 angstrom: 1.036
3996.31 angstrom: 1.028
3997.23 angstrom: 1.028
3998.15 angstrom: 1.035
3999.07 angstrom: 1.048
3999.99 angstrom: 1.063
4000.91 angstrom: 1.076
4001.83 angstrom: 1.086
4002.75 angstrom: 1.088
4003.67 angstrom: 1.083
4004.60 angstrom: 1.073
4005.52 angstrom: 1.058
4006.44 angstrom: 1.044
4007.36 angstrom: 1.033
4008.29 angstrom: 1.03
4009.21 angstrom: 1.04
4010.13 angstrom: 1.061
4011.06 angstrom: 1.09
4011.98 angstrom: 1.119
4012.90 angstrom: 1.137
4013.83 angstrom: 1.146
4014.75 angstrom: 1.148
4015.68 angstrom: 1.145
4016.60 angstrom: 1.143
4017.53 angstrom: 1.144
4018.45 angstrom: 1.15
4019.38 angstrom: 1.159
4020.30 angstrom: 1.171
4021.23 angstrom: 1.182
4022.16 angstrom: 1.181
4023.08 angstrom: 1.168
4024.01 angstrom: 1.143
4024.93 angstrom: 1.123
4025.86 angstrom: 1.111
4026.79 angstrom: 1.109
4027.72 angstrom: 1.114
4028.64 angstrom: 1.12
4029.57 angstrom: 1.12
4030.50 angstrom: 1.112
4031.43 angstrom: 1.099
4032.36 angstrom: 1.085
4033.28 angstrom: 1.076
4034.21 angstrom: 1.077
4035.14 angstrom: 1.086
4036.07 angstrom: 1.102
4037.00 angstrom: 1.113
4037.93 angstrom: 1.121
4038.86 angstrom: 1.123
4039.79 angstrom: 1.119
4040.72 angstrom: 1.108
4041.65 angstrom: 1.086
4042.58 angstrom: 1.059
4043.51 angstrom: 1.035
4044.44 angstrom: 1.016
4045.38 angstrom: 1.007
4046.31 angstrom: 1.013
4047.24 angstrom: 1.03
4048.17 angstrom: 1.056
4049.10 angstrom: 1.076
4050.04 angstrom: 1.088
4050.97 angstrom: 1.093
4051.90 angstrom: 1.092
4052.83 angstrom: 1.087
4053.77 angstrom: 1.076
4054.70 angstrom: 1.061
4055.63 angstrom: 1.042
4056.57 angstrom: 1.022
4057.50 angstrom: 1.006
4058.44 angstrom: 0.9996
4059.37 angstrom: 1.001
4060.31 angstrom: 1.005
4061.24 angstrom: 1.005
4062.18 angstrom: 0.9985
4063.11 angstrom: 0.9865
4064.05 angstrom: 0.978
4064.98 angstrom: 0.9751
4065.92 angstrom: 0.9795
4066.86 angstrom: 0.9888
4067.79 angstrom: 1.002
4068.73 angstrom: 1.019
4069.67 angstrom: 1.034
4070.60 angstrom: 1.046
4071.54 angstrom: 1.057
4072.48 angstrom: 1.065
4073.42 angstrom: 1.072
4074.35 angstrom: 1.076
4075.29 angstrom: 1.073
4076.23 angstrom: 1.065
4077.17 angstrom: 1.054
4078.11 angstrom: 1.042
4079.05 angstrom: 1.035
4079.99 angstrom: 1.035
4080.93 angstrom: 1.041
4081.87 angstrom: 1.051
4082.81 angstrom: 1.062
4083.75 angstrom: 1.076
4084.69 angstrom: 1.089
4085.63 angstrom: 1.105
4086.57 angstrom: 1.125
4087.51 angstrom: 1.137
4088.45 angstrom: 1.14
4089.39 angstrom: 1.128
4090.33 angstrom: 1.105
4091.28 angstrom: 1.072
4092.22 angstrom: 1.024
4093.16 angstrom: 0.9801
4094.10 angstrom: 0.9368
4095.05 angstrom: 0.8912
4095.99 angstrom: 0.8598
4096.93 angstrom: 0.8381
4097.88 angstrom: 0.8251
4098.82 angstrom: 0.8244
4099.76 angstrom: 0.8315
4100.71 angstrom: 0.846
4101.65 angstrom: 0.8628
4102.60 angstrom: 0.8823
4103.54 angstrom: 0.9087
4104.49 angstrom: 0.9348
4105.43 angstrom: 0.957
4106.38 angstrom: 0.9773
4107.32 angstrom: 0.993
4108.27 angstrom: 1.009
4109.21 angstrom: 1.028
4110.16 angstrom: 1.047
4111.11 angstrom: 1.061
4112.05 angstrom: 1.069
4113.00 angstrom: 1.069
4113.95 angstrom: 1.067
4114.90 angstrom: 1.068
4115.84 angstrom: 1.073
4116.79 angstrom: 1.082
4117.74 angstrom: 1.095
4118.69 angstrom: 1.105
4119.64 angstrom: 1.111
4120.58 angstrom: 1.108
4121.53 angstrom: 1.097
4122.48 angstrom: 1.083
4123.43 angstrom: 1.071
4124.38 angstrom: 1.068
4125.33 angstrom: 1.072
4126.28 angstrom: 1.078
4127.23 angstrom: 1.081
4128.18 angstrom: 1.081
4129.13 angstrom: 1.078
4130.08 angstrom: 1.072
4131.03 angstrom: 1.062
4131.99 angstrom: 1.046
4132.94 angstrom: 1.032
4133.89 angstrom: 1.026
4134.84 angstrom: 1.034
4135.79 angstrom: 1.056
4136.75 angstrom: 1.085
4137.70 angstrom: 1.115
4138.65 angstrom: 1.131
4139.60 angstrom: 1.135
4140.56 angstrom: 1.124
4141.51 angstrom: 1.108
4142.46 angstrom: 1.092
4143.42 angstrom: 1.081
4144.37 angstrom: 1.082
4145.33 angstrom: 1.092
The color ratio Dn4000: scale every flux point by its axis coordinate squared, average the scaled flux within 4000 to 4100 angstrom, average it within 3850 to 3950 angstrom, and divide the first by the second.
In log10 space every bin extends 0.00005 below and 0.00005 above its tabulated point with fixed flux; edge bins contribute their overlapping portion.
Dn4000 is 1.57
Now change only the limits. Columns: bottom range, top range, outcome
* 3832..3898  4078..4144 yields 1.69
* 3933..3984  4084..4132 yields 1.68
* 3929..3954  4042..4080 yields 1.71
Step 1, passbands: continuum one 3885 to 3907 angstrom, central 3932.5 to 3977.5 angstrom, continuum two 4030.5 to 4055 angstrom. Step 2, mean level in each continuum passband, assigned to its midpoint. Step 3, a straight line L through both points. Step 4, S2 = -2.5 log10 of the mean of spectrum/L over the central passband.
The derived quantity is 0.35 mag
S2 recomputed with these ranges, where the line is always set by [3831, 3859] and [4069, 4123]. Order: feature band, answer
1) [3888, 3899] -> 0.05 mag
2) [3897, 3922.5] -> -0.13 mag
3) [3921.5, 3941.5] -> 0.35 mag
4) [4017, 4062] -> -0.16 mag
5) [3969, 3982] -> 0.28 mag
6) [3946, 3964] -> 0.07 mag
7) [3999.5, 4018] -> -0.22 mag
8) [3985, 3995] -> -0.20 mag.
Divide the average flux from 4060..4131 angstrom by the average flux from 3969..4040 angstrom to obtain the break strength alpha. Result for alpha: 1.0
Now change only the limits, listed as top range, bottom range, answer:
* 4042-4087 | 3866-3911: 1.40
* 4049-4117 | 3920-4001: 1.39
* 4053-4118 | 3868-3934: 1.38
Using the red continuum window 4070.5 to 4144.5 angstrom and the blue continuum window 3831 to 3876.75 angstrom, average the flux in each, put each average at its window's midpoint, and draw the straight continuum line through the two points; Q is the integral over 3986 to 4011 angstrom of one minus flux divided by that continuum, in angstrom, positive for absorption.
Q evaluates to -4.4 angstrom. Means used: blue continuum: 0.702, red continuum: 1.04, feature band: 1.05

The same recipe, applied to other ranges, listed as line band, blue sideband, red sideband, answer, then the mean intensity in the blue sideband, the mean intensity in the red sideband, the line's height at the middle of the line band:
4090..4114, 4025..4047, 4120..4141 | 2.81 angstrom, 1.09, 1.08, 1.08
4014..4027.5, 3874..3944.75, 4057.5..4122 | -3.77 angstrom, 0.704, 1.02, 0.897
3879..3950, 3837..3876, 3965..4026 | 9.63 angstrom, 0.734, 0.939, 0.82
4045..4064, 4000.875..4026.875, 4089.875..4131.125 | 0.58 angstrom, 1.11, 1.01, 1.07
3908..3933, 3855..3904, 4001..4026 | 2.74 angstrom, 0.737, 1.11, 0.852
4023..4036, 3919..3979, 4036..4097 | -2.73 angstrom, 0.637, 1.04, 0.916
